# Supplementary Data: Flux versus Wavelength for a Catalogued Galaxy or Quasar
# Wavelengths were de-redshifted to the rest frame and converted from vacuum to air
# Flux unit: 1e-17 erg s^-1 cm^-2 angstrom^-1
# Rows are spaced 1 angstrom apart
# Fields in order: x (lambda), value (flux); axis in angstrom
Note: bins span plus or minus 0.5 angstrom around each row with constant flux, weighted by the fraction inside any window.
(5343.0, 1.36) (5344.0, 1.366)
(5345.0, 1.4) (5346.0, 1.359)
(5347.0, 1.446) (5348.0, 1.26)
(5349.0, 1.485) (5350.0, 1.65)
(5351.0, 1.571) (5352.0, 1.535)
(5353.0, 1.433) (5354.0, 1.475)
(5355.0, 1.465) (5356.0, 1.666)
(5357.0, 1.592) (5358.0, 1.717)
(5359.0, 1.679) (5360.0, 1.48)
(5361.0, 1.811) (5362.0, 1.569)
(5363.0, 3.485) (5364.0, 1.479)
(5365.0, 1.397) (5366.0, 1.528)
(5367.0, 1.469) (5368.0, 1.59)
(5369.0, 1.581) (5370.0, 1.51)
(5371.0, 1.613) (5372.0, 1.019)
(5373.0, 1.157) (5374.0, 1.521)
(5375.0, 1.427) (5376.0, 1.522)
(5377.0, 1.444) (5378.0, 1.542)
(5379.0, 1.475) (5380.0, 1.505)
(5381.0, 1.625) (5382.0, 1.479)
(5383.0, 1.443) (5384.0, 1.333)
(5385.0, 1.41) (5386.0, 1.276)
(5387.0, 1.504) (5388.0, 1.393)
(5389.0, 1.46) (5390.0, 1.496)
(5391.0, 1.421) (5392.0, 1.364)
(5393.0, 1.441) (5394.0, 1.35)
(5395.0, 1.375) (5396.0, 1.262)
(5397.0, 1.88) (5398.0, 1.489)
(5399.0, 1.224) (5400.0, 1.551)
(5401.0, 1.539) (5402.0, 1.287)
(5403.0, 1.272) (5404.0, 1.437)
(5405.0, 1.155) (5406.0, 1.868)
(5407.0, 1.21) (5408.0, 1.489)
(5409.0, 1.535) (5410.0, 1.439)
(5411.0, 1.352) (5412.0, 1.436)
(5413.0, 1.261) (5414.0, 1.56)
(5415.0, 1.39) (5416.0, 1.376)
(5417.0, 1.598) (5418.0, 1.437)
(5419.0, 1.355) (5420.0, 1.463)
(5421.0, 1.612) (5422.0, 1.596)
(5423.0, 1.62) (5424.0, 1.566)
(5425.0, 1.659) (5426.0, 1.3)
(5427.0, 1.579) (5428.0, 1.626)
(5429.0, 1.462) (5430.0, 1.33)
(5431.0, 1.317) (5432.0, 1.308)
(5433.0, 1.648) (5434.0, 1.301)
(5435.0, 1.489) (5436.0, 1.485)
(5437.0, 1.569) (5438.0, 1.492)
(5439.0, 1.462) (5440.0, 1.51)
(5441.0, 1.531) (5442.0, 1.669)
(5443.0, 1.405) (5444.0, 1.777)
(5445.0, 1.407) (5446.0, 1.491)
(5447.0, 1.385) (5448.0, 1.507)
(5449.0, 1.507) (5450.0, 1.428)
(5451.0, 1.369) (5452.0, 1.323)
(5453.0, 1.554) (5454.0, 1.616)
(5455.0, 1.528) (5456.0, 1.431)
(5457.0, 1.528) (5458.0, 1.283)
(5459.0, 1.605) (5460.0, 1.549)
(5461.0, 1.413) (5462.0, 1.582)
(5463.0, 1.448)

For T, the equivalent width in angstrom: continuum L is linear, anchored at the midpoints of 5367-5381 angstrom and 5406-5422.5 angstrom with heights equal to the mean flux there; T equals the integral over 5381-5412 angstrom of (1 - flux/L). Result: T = 0.66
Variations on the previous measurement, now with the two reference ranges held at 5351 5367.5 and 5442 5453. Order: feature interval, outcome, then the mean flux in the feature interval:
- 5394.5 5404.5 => 0.9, 1.43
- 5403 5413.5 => 1.0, 1.41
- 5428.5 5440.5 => 0.4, 1.45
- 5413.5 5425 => 0.2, 1.51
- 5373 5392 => 2.0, 1.45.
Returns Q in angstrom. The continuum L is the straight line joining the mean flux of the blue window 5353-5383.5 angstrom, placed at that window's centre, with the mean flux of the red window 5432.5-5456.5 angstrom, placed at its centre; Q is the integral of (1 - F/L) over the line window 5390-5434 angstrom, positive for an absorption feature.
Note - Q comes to 2.2 angstrom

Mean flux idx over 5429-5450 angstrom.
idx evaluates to 1.48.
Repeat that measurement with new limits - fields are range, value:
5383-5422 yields 1.43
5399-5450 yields 1.47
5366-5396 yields 1.44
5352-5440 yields 1.49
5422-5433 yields 1.49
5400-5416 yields 1.42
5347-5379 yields 1.57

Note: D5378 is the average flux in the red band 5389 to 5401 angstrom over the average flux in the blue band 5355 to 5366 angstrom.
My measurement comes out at 0.82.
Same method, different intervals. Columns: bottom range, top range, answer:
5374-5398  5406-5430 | 1.02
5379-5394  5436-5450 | 1.05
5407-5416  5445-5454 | 1.03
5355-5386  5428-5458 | 0.94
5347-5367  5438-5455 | 0.91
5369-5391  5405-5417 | 1.00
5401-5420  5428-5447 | 1.04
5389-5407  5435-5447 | 1.06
